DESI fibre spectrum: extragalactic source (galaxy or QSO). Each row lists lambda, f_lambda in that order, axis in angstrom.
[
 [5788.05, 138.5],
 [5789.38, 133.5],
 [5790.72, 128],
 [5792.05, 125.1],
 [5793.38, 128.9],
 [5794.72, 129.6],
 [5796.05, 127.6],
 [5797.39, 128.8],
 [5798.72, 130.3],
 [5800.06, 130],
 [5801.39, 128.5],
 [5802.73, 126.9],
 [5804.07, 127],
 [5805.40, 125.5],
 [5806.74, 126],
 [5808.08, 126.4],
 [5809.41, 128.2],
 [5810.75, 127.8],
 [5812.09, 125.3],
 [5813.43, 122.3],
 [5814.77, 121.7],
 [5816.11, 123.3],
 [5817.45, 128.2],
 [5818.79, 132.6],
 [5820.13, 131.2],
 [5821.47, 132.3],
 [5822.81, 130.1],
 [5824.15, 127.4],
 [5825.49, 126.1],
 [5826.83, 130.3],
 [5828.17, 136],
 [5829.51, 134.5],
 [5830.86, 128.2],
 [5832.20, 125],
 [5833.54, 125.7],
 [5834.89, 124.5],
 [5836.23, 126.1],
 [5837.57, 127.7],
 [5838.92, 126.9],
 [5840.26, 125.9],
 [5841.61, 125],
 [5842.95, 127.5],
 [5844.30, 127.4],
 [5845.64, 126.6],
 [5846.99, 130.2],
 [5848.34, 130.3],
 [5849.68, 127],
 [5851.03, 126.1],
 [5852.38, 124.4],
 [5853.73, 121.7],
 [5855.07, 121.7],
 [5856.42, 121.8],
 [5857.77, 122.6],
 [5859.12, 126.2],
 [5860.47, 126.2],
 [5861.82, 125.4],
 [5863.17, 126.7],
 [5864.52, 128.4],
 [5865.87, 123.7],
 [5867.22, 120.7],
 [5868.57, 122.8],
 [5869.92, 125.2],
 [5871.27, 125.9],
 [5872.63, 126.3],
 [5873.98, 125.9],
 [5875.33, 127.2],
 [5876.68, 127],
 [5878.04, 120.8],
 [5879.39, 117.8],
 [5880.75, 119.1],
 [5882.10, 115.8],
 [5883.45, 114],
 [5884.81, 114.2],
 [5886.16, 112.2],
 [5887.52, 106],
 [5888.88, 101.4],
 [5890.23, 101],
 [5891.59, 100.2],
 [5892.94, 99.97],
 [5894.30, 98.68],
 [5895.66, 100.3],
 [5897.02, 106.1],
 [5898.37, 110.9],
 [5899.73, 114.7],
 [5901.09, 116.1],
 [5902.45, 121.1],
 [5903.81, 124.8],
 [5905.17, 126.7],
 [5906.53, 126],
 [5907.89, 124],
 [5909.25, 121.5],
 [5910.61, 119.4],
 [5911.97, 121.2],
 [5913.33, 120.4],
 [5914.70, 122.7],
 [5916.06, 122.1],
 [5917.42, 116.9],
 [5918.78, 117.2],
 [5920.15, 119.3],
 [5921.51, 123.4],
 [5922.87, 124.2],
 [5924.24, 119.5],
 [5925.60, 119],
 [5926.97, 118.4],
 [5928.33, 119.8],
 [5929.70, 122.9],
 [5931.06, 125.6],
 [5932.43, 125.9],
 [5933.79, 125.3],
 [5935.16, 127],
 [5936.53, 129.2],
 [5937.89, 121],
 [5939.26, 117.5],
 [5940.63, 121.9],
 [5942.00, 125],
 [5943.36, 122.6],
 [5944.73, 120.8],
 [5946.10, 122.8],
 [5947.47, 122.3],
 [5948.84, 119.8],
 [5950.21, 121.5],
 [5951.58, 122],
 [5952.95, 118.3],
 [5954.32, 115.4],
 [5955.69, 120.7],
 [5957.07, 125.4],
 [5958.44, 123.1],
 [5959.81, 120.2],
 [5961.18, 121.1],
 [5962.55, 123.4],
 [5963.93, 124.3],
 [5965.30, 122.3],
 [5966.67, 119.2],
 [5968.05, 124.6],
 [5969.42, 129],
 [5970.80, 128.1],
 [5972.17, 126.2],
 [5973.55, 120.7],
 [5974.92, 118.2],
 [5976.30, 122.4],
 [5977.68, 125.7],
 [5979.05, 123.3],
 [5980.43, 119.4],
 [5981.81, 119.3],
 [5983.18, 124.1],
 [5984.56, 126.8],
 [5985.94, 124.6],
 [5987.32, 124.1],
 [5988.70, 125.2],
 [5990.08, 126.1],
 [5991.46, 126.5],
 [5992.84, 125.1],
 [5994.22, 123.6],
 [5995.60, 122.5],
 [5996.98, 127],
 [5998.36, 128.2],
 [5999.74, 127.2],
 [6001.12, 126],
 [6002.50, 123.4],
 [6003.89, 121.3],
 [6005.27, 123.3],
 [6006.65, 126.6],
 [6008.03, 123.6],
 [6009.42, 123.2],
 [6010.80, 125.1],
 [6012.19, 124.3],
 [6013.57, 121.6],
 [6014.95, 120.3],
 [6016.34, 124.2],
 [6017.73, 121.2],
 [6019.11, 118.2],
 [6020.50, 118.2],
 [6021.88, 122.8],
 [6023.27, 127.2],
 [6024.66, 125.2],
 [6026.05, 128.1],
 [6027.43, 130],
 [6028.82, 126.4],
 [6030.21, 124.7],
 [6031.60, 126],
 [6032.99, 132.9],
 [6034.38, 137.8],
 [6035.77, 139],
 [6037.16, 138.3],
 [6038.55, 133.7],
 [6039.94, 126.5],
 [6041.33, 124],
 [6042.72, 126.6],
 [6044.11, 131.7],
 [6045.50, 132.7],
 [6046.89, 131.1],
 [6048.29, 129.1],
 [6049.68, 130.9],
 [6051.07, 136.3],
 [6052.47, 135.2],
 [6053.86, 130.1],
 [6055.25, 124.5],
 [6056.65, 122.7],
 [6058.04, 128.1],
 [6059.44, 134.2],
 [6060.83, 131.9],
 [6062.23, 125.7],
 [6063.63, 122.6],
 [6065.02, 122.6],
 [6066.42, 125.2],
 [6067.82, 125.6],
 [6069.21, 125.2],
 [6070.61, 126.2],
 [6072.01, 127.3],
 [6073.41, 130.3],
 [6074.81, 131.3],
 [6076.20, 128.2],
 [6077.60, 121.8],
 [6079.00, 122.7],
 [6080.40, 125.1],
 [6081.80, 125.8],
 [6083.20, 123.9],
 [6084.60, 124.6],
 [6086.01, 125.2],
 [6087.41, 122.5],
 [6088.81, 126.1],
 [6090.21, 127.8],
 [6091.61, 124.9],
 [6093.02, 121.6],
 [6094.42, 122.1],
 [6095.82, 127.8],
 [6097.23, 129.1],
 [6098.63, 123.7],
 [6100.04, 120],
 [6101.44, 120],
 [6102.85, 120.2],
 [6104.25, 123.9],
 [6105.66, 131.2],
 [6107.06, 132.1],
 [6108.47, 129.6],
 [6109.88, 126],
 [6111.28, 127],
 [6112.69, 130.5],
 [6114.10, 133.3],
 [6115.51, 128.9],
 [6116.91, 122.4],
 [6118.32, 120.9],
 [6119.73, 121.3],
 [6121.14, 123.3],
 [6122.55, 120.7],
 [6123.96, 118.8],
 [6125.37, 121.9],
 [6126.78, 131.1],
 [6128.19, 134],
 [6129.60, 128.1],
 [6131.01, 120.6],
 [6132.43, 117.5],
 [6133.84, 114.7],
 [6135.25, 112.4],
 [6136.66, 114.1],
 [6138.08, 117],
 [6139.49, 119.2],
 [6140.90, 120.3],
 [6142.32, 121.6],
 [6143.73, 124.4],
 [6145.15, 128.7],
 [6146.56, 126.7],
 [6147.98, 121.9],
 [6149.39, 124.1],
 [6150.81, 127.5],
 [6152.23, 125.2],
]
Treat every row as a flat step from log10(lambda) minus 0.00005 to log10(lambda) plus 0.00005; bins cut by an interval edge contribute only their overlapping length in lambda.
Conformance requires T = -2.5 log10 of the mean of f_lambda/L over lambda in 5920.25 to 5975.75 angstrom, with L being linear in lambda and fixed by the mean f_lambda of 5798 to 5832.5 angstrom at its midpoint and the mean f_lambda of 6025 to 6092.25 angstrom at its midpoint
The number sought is 0.050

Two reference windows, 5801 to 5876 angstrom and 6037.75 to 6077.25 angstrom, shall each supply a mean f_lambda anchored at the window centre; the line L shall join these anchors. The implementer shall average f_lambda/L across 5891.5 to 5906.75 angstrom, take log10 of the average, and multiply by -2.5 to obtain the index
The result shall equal 0.136 mag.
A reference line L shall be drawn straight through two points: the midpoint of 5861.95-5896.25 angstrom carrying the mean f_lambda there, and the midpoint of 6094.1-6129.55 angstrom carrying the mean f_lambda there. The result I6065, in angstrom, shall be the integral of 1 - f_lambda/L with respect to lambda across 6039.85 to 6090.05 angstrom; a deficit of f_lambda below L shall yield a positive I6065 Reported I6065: -1.4 angstrom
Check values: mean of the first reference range 116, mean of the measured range 127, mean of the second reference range 126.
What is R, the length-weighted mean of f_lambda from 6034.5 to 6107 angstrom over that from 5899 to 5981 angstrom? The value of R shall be 1.04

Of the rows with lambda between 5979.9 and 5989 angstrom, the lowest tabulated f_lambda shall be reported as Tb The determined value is 119.3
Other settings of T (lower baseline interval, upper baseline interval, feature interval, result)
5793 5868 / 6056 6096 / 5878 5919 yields 0.109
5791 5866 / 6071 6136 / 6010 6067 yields -0.020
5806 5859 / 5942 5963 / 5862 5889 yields 0.040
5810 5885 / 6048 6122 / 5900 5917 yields 0.034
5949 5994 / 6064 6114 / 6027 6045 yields -0.052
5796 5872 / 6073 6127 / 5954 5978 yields 0.028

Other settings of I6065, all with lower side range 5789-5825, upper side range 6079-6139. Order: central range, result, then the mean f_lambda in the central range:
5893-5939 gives 2.5 angstrom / 119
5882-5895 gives 2.1 angstrom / 106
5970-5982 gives 0.3 angstrom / 123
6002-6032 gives 0.3 angstrom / 124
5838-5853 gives 0.0 angstrom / 127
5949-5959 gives 0.4 angstrom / 121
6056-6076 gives -0.4 angstrom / 127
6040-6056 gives -0.7 angstrom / 130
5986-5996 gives 0.1 angstrom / 125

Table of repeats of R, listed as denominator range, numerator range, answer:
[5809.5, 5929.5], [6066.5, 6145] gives 1.02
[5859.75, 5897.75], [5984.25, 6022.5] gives 1.06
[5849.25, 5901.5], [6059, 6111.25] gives 1.07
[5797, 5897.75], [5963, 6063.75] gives 1.03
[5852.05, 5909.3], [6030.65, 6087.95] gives 1.09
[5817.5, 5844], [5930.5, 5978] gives 0.95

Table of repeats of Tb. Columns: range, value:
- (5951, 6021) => 115.4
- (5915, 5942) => 116.9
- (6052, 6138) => 112.4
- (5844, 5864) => 121.7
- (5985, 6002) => 122.5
